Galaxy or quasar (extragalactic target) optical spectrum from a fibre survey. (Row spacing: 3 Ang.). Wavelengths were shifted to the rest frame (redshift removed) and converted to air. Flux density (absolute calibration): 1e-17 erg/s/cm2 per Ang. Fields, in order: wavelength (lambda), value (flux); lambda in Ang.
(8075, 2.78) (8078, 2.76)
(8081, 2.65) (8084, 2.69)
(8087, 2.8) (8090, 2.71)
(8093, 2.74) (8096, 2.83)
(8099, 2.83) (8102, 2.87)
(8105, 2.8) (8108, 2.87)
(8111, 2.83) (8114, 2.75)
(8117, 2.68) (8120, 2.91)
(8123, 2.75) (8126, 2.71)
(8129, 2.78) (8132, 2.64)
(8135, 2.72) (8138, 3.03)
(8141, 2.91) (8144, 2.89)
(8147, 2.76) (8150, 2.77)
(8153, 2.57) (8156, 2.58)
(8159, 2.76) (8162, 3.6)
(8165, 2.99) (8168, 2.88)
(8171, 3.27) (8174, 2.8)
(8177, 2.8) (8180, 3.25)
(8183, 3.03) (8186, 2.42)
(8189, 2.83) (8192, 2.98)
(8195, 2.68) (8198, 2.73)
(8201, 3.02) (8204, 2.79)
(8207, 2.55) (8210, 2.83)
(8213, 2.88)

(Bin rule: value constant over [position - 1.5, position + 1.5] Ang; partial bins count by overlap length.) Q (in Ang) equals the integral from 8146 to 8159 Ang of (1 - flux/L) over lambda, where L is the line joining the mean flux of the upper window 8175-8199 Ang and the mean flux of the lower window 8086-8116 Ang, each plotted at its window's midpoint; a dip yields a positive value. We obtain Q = 0.7 Ang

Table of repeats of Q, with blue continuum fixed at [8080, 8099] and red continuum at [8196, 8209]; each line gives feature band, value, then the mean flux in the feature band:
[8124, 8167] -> -1.2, 2.84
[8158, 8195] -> -2.6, 2.96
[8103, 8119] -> -0.2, 2.79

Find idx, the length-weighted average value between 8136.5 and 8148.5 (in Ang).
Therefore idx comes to 2.9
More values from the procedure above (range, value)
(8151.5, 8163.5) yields 2.88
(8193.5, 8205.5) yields 2.8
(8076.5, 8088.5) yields 2.72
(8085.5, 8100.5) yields 2.78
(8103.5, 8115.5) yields 2.81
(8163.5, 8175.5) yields 2.98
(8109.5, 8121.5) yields 2.79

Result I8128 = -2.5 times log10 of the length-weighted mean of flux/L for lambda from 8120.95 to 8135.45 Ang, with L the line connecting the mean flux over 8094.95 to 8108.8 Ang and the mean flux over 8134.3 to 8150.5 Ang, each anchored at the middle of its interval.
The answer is 0.05 mag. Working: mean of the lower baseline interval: 2.84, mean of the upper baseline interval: 2.86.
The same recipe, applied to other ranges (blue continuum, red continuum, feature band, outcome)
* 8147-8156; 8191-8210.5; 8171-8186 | -0.080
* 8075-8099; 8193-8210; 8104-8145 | -0.019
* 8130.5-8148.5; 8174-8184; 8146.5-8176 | 0.006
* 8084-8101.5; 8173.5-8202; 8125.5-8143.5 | 0.001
